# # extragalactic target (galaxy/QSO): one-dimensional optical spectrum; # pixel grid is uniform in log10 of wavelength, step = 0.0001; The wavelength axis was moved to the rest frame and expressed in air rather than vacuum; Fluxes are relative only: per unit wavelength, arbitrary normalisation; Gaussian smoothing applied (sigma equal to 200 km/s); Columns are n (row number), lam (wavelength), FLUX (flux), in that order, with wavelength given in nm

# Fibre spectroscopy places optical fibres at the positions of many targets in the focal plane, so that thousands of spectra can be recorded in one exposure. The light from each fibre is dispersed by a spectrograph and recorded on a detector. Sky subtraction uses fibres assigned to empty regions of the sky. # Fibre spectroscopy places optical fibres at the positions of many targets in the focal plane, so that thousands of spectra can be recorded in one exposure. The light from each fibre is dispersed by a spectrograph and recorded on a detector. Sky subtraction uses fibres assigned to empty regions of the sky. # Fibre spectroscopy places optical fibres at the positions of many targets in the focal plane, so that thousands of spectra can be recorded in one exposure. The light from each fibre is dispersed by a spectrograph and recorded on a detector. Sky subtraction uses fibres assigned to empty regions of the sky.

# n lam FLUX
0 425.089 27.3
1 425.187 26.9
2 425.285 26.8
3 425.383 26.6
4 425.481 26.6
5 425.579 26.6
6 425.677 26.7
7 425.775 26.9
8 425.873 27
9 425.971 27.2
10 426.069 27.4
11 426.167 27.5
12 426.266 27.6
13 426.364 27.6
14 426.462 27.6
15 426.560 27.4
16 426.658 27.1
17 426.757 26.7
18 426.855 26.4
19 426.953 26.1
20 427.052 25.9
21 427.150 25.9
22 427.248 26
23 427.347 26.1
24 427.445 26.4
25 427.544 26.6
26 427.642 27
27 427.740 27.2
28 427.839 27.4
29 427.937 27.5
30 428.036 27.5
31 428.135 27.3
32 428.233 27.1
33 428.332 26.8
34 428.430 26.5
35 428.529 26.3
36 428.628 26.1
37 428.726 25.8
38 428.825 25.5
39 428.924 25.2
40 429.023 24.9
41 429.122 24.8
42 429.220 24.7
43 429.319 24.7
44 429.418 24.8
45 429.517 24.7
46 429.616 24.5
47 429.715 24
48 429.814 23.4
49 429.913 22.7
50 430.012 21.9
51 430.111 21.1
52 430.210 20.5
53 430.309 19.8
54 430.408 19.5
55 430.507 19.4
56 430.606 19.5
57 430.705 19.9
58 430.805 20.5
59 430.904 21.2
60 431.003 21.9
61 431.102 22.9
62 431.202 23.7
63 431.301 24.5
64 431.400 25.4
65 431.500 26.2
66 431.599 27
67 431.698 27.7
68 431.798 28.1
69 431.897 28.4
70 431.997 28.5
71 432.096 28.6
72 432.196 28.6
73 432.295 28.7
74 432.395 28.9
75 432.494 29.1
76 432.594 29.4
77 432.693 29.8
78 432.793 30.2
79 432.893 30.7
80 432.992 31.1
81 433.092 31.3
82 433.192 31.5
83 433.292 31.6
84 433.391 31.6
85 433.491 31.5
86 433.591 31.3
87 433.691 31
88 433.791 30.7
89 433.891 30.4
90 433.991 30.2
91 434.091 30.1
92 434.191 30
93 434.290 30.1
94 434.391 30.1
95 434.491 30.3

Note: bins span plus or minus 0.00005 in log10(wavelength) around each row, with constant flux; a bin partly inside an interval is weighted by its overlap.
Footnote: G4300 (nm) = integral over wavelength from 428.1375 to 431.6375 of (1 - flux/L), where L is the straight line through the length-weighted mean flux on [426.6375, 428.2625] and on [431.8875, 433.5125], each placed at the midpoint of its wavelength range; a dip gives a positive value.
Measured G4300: 0.56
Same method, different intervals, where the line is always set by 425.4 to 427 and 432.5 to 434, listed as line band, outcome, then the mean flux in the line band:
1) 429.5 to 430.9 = 0.369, 21.4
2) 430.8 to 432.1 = 0.194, 25.4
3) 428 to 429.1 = 0.079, 26.2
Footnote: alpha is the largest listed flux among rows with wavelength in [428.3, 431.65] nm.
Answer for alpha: 27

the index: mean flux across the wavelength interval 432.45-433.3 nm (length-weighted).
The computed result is 30.5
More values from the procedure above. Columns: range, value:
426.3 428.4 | 26.9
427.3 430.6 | 24.7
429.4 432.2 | 23.7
